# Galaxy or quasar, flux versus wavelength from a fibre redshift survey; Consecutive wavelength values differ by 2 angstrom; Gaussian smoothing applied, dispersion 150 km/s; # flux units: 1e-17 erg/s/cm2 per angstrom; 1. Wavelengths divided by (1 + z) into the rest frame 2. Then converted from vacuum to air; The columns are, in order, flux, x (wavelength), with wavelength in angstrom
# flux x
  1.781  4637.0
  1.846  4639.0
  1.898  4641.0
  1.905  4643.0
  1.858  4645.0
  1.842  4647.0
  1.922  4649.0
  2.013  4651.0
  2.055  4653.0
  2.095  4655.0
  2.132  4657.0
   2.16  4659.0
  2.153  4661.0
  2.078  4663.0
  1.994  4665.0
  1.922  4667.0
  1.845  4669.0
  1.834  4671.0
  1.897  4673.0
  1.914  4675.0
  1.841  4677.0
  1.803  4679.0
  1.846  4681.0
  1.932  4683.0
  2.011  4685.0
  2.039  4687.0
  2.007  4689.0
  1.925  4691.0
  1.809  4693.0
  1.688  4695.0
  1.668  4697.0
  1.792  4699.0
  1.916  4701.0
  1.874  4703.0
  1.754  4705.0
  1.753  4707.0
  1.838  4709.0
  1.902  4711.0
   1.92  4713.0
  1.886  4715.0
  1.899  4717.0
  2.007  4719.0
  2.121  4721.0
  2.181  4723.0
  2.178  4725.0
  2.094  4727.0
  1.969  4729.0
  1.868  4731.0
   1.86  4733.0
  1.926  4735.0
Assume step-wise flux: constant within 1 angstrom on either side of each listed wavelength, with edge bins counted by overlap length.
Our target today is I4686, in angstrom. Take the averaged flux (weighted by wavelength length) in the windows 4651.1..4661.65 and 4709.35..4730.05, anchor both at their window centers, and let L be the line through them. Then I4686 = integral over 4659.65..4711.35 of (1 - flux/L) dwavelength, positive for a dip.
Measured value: 4.4 angstrom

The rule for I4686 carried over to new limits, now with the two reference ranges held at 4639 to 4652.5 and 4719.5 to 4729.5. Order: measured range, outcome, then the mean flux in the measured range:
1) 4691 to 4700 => 1.22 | 1.76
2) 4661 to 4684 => 0.75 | 1.91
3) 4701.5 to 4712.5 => 1.24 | 1.83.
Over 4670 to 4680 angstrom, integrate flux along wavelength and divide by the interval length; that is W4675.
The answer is 1.86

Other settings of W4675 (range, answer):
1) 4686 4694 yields 1.95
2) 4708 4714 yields 1.89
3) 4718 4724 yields 2.1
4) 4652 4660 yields 2.11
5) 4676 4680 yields 1.82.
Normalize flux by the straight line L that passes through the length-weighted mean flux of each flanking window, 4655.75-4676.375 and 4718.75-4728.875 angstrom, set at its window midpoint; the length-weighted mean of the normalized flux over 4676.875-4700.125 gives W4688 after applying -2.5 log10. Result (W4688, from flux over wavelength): 0.10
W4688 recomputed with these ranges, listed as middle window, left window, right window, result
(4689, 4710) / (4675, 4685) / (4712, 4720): 0.05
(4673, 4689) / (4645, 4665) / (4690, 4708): -0.01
